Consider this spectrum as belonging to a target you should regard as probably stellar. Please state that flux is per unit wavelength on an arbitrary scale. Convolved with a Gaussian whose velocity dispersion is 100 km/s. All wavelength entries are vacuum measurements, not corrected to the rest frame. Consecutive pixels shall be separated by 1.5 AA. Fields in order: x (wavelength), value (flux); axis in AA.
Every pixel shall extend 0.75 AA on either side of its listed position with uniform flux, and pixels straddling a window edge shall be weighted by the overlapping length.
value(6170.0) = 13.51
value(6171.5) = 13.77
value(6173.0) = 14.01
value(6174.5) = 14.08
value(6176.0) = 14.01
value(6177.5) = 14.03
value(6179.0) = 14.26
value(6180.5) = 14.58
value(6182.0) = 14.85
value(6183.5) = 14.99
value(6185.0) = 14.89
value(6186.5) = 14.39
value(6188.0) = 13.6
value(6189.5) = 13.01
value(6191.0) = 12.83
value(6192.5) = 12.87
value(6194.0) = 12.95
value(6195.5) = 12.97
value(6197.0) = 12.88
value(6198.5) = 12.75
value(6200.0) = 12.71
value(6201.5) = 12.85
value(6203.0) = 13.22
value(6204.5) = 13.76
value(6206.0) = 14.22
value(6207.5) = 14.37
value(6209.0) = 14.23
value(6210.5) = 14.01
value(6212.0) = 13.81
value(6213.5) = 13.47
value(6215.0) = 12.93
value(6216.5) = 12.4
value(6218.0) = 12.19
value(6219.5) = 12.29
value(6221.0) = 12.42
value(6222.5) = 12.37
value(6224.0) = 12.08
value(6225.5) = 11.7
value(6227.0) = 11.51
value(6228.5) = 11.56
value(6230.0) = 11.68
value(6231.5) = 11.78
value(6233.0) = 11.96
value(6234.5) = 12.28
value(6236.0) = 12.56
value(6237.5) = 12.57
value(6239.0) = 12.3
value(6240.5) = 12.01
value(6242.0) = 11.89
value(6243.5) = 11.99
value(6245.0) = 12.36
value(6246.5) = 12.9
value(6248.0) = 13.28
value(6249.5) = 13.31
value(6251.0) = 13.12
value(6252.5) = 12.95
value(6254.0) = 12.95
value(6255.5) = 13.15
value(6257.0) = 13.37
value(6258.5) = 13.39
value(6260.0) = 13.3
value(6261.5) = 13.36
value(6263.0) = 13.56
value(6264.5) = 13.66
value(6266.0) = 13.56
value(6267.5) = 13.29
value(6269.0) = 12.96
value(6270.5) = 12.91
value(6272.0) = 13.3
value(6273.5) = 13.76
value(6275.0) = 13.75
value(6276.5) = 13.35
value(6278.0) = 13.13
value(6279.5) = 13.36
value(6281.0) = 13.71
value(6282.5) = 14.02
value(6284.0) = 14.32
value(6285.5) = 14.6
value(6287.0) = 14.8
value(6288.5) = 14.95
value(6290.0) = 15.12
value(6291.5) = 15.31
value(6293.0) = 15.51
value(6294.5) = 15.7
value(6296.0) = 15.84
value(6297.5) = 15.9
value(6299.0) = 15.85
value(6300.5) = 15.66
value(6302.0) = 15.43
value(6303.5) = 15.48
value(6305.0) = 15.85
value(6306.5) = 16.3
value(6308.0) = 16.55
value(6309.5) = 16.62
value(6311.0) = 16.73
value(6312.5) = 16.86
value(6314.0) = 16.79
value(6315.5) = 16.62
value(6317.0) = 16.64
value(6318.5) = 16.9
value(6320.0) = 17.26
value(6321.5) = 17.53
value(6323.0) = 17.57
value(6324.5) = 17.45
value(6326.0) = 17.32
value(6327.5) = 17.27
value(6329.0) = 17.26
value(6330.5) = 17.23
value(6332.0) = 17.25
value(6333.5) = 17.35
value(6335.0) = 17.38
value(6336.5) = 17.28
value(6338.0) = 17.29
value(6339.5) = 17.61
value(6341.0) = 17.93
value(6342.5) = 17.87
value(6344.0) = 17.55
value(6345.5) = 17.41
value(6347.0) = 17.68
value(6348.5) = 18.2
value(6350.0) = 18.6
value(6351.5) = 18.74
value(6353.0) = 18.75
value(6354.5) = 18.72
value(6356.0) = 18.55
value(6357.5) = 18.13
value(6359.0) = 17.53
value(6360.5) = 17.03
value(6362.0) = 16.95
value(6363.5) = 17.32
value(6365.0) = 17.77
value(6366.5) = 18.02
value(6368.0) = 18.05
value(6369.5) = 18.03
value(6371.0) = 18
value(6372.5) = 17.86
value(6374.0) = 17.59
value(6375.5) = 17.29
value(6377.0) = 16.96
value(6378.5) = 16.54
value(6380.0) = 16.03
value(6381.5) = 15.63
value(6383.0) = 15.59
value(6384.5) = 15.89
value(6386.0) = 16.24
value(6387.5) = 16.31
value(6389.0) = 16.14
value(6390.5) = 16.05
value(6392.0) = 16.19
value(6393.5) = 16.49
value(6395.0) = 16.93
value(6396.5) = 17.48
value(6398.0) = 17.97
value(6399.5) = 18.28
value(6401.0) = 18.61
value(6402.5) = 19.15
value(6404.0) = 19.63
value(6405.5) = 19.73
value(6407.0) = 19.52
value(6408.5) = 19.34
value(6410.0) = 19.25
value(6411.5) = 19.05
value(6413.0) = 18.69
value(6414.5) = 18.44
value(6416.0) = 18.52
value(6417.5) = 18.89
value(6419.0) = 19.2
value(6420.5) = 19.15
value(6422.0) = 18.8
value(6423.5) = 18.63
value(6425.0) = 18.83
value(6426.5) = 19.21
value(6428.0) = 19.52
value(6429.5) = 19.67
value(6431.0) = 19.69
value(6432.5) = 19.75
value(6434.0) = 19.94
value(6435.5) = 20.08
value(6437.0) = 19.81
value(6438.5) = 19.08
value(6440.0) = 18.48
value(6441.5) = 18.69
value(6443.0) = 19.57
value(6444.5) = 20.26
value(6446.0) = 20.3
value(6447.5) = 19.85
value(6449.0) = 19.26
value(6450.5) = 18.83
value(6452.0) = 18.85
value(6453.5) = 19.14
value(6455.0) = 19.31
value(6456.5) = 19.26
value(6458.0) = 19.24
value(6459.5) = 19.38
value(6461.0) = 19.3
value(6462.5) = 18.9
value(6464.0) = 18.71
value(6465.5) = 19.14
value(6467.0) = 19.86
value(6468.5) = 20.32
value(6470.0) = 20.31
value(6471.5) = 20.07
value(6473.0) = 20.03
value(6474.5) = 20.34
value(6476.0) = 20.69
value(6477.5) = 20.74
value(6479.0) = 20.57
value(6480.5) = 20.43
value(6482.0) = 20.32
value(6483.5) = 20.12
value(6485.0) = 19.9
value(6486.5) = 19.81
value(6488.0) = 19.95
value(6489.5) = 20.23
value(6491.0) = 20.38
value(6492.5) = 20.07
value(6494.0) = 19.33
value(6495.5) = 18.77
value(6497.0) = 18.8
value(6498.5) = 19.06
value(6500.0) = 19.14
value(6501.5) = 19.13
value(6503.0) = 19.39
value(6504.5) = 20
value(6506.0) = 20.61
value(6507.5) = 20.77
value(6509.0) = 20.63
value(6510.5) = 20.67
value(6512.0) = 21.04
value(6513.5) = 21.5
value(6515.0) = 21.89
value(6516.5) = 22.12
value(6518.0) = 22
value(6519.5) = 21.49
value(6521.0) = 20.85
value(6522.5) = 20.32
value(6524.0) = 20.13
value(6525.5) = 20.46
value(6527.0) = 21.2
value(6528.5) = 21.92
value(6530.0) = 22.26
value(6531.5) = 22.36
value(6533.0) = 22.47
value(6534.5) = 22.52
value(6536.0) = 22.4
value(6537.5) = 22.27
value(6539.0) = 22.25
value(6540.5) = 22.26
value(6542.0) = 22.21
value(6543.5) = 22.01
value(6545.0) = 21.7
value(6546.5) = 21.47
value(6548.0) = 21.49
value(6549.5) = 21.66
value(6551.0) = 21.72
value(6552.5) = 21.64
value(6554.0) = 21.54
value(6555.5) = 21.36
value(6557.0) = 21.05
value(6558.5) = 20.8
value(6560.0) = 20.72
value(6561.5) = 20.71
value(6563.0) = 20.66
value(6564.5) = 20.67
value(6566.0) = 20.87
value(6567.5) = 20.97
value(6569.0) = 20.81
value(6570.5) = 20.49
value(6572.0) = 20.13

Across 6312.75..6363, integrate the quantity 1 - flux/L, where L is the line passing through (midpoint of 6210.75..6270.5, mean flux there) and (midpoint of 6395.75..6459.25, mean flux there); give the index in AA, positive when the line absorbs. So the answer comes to -4.7 AA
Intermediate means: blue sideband 12.7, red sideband 19.2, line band 17.6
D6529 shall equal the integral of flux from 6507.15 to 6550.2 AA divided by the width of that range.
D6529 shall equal 21.6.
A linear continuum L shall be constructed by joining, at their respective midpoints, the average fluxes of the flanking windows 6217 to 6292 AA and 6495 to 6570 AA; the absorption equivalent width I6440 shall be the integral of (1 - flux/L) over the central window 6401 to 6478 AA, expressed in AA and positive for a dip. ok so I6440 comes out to -4.3 AA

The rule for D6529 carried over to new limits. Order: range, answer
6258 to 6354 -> 15.9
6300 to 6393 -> 17.1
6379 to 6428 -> 18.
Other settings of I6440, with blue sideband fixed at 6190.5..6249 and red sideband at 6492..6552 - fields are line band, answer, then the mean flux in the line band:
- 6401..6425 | -1.3 AA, 19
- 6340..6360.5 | -2.2 AA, 18.1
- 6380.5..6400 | 1.0 AA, 16.5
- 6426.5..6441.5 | -0.7 AA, 19.5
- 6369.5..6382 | -0.1 AA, 17.1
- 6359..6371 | -0.6 AA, 17.6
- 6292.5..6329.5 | -3.1 AA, 16.5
